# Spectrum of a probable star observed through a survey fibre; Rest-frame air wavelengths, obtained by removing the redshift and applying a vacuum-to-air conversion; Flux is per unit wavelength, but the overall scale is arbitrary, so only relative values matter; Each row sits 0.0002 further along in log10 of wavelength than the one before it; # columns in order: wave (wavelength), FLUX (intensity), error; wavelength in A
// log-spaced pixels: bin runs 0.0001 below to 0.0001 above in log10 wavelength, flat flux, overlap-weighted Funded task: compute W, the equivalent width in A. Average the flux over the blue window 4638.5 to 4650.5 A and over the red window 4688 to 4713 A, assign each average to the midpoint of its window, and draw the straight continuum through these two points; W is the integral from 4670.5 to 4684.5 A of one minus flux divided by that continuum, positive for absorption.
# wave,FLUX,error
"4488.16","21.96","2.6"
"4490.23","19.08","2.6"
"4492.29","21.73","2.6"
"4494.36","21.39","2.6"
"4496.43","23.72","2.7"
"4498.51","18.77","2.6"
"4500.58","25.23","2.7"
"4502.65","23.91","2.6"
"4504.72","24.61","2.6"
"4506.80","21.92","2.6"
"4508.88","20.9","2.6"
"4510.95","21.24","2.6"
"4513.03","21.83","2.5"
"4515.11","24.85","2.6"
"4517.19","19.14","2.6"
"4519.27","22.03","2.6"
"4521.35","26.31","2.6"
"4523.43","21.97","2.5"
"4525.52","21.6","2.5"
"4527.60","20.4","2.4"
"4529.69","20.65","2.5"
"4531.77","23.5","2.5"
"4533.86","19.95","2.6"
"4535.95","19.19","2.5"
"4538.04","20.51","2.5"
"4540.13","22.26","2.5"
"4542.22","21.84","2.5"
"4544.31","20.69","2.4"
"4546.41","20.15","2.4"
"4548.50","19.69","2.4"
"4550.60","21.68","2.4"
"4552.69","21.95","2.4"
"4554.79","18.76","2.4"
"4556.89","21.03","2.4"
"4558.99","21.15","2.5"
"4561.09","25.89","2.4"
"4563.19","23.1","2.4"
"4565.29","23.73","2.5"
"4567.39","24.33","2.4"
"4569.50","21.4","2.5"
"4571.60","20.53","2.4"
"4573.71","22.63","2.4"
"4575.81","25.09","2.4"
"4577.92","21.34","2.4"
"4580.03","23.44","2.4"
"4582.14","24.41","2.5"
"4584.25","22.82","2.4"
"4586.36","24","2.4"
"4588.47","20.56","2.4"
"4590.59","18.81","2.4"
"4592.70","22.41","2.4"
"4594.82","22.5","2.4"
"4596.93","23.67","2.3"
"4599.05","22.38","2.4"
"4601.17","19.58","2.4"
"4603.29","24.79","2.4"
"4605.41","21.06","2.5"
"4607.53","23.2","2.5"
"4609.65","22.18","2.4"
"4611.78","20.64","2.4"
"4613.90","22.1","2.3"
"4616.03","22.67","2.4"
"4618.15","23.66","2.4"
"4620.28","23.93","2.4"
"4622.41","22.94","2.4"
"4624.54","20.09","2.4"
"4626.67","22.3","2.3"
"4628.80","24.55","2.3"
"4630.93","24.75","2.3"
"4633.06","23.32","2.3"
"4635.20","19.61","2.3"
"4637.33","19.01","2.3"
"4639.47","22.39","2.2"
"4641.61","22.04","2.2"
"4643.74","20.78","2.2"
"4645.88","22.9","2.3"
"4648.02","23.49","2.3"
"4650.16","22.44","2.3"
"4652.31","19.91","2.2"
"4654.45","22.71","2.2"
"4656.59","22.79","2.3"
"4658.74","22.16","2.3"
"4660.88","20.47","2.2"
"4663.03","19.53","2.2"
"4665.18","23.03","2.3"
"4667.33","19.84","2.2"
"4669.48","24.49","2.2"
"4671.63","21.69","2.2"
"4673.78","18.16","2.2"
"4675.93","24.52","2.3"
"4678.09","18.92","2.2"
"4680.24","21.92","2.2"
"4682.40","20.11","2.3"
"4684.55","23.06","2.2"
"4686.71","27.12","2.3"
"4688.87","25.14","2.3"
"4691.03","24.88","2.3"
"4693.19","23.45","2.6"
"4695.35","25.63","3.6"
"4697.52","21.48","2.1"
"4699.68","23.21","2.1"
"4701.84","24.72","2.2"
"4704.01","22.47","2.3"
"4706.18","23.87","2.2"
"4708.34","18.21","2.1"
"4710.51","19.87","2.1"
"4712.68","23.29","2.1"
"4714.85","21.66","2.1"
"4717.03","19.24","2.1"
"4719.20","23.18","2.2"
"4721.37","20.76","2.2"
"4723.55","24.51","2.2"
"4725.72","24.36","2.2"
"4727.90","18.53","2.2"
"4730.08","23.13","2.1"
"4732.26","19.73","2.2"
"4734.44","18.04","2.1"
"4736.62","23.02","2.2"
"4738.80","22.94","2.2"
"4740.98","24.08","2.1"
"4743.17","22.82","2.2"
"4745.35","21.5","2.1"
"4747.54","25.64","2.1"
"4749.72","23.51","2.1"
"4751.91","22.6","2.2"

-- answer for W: 1.0 A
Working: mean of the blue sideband 22.3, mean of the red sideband 23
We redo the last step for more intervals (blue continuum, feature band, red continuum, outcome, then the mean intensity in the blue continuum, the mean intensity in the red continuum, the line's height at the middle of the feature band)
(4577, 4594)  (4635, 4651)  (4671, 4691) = 0.5 A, 22.2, 22.4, 22.4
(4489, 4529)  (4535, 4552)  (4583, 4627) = 1.1 A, 22.1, 22.2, 22.2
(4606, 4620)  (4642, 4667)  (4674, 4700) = 1.1 A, 22.4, 23.1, 22.8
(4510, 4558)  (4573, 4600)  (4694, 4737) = -1.4 A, 21.4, 21.9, 21.5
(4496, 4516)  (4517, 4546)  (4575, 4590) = 1.6 A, 22.6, 22.9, 22.7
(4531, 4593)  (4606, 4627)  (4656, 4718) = -0.3 A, 21.9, 22.2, 22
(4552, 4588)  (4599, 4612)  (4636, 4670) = 0.1 A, 22.7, 21.7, 22.2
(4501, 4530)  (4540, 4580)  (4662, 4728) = 0.6 A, 22.3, 22.3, 22.3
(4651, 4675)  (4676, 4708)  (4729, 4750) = -2.1 A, 21.4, 22.4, 21.8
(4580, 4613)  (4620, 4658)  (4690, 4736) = 0.0 A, 22.2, 22.1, 22.2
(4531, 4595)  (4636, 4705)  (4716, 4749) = -0.9 A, 21.9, 22.1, 22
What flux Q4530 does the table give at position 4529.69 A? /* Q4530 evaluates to 20.65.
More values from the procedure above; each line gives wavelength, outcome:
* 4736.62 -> 23.02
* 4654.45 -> 22.71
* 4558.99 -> 21.15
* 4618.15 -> 23.66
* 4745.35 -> 21.5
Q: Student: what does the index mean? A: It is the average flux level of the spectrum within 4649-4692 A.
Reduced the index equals 22.1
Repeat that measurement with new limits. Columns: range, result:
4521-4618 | 22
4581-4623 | 22.4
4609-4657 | 22.2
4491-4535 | 22.1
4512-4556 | 21.4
